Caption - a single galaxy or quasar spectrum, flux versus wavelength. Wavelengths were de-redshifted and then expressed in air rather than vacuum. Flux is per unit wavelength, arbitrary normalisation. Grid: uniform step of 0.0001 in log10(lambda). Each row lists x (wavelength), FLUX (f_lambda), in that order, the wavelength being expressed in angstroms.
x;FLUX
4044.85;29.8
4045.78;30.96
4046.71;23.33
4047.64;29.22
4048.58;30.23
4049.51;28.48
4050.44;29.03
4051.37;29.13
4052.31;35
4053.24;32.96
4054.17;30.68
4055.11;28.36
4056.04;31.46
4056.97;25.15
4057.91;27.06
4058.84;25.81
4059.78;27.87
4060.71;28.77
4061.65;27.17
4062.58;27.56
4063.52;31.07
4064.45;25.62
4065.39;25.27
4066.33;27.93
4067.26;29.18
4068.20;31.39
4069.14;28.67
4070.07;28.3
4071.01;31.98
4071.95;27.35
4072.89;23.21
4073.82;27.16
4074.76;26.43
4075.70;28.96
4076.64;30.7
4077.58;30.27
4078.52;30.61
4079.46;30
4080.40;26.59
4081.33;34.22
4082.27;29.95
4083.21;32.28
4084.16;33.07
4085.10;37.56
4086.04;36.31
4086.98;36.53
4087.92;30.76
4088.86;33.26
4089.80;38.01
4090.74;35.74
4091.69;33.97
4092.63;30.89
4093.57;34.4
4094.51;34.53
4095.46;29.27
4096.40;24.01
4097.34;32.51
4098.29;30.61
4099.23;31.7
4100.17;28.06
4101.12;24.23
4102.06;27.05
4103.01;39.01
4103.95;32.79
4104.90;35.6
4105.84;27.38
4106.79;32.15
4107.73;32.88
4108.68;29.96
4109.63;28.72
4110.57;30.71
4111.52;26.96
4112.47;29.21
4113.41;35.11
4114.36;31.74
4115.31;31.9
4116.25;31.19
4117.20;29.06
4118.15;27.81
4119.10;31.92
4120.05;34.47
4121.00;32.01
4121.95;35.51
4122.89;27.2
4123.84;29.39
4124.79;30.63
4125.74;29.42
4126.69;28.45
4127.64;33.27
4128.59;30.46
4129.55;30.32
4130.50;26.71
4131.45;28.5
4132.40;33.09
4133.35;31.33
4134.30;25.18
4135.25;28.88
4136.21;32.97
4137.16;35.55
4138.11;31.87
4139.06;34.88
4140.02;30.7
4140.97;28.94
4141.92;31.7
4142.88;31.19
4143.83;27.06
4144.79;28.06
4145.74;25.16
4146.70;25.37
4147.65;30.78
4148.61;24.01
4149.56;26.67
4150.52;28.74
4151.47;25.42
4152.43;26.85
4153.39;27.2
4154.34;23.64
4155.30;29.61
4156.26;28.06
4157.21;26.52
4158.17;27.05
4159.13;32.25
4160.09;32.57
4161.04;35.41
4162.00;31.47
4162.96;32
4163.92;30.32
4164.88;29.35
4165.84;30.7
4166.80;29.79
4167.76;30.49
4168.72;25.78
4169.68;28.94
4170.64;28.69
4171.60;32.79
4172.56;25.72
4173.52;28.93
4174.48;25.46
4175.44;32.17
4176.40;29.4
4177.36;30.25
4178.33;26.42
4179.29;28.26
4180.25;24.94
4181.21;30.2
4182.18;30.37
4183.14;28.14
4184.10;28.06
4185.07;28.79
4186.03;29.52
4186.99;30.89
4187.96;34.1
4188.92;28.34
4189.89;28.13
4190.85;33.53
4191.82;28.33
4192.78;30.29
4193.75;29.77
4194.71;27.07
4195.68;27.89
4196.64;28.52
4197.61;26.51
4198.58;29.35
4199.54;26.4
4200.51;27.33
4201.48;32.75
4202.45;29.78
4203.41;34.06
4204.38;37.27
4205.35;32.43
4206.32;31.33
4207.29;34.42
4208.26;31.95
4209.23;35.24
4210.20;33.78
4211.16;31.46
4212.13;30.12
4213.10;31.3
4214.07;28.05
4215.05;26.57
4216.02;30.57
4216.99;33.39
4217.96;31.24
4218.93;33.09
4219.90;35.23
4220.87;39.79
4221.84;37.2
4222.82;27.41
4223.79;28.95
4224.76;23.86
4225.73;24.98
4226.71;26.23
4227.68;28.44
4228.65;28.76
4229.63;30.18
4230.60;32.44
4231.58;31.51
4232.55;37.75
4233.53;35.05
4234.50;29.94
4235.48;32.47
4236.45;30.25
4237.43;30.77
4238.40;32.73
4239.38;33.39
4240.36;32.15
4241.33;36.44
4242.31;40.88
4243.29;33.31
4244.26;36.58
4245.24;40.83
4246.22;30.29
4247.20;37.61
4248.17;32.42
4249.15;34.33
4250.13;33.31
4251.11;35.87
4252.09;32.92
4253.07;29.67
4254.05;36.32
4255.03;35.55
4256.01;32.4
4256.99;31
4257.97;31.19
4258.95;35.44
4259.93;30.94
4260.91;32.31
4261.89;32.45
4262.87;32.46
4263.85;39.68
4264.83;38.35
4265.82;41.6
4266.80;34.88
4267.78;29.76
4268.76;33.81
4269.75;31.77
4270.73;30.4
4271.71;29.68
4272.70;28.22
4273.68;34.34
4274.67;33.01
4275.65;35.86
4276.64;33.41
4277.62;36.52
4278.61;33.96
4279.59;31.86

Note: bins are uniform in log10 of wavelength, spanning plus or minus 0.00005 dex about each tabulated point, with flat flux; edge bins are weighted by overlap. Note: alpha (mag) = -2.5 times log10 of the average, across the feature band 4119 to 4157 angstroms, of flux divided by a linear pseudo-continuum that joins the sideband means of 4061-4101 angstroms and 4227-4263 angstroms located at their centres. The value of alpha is 0.07 mag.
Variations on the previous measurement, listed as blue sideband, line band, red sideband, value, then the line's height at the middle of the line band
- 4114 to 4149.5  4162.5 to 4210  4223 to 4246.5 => 0.05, 31.1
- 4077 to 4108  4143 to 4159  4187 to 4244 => 0.17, 31.7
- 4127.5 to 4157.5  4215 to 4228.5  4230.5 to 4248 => 0.09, 33.2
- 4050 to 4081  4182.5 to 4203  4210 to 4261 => 0.08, 31.5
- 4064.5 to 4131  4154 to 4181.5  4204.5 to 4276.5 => 0.09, 31.7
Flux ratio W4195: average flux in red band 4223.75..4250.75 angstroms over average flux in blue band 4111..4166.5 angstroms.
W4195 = 1.09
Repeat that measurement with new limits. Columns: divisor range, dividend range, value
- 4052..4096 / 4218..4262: 1.08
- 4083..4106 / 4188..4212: 0.95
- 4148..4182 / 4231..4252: 1.19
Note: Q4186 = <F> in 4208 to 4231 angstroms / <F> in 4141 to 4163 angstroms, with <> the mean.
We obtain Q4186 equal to 1.1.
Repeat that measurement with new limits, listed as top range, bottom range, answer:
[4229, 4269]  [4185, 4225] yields 1.10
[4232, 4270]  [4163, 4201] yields 1.18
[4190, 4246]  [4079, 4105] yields 0.98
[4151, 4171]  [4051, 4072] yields 1.01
